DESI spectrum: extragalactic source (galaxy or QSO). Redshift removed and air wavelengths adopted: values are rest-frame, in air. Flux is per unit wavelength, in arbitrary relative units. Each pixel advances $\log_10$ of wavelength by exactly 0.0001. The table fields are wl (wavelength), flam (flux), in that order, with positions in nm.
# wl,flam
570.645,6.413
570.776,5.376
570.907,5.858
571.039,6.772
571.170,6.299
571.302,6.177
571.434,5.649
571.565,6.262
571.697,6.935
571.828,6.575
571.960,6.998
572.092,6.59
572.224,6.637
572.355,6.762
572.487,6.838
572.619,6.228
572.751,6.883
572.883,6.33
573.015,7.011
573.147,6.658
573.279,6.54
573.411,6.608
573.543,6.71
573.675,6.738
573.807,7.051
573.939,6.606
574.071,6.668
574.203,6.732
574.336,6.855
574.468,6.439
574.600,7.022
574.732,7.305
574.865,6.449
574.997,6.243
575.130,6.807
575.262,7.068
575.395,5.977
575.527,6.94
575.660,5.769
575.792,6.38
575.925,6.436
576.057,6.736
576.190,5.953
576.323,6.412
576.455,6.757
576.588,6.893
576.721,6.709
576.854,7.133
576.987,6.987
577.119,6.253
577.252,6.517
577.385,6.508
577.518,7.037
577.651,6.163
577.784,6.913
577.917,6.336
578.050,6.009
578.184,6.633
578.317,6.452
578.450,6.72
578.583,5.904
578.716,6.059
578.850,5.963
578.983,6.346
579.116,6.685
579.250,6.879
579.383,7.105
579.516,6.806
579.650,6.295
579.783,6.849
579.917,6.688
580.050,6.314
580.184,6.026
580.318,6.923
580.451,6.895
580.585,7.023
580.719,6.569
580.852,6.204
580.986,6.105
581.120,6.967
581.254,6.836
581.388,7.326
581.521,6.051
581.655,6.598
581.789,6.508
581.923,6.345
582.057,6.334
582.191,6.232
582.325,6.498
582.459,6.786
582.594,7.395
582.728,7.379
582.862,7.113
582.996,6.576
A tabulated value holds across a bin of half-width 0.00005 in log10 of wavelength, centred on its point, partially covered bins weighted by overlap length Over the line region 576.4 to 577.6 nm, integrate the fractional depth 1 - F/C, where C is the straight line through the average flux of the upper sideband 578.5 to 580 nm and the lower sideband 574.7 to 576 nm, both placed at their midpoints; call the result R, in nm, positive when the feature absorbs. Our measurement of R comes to -0.04 nm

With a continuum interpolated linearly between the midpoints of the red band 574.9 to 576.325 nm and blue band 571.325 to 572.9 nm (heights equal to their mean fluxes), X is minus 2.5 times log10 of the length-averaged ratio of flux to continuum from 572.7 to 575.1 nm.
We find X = -0.037 mag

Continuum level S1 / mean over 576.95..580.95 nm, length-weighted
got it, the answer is 6.53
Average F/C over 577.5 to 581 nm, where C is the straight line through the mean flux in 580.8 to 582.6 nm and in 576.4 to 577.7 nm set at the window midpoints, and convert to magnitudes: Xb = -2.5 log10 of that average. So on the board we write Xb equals 0.02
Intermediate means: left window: 6.7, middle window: 6.51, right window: 6.56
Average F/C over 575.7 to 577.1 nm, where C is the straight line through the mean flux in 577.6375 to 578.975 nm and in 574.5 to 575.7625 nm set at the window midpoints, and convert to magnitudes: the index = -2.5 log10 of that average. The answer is -0.02 mag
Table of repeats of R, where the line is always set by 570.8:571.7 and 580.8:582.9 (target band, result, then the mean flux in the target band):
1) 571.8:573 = -0.08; 6.66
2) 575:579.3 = -0.04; 6.5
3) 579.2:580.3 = -0.01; 6.63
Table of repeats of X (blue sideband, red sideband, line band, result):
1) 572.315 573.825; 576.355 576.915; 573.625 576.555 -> 0.03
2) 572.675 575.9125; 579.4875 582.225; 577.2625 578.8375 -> 0.03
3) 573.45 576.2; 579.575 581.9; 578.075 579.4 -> 0.03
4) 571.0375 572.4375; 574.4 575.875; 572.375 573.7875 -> -0.02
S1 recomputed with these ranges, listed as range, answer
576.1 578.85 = 6.5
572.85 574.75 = 6.75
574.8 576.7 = 6.49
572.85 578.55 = 6.61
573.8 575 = 6.75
